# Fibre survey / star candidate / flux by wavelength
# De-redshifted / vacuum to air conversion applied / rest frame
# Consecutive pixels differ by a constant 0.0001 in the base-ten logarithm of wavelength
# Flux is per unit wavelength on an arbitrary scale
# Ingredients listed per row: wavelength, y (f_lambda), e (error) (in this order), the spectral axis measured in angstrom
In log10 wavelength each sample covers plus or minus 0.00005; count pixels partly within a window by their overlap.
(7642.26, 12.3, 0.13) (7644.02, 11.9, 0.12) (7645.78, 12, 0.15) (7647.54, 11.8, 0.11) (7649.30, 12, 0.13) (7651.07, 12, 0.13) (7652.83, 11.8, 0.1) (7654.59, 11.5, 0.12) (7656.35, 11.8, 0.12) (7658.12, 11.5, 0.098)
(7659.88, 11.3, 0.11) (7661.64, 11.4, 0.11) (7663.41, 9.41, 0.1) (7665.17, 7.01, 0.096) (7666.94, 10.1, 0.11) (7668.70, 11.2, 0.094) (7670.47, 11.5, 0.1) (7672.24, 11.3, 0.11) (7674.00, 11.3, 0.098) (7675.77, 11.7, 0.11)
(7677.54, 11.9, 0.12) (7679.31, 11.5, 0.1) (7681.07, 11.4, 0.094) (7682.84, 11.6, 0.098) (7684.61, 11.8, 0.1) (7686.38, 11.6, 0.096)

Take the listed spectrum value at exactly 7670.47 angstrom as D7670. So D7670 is 11.5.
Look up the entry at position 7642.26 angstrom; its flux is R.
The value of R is 12.3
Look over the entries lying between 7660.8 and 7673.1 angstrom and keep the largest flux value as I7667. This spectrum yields 11.5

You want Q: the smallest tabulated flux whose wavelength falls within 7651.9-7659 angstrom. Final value 11.5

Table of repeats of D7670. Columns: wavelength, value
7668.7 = 11.2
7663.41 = 9.41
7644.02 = 11.9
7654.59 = 11.5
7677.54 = 11.9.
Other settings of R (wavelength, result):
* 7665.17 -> 7.01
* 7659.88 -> 11.3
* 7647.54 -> 11.8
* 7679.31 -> 11.5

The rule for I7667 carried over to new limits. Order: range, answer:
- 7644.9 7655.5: 12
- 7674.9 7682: 11.9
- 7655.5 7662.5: 11.8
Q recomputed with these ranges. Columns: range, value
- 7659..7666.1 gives 7.01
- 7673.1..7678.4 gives 11.3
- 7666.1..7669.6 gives 10.1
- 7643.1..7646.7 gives 11.9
